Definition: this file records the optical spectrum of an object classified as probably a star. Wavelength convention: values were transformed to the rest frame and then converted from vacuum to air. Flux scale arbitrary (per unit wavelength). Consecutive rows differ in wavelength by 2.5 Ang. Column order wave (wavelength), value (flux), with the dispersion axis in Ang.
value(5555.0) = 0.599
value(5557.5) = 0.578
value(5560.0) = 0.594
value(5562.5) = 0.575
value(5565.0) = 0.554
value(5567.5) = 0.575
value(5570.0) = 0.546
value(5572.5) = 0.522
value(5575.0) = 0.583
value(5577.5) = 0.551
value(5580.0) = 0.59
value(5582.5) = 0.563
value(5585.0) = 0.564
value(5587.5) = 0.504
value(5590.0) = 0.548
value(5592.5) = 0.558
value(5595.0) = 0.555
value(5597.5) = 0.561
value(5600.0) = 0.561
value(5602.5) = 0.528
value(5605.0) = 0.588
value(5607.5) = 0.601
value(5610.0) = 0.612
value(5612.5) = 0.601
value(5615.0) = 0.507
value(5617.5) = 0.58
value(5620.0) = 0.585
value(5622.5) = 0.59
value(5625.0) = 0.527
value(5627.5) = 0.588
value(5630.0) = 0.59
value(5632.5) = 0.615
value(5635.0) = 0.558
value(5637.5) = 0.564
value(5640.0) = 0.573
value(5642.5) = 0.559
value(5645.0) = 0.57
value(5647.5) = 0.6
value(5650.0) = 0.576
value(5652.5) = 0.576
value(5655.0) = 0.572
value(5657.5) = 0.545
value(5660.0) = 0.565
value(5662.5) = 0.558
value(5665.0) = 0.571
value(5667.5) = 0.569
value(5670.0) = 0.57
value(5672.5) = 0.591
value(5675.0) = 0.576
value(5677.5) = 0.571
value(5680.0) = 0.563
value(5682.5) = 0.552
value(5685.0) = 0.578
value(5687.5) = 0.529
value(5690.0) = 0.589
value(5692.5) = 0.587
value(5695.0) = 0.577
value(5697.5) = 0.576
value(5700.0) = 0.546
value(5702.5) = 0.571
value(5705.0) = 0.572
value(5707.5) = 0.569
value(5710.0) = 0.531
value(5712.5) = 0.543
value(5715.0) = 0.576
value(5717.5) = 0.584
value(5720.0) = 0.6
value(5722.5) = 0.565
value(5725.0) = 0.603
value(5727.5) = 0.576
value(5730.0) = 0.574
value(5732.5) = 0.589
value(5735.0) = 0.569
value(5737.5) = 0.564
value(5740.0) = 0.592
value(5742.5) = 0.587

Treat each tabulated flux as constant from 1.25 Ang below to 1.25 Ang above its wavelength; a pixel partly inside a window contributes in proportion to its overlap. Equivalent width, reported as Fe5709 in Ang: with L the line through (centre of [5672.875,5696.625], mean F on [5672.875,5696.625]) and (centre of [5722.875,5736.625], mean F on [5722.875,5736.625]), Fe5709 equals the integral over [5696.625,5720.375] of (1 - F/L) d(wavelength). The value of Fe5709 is 0.42 Ang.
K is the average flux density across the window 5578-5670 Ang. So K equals 0.569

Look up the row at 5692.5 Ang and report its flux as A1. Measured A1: 0.587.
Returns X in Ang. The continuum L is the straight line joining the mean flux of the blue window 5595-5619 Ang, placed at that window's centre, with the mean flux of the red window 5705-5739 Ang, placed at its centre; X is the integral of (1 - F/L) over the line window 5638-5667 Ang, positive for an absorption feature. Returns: 0.1 Ang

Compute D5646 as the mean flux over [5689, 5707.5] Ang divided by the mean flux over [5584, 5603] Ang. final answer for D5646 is 1.05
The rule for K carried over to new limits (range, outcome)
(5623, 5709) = 0.57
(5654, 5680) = 0.568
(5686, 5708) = 0.569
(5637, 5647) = 0.569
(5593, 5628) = 0.57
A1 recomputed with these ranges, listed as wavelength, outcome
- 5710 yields 0.531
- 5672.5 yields 0.591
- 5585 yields 0.564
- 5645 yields 0.57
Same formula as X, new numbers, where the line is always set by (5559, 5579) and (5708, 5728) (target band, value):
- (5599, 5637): -0.7 Ang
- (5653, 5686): 0.1 Ang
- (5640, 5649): -0.1 Ang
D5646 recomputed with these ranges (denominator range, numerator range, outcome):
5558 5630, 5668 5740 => 1.01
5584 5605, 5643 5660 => 1.04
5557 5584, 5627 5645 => 1.02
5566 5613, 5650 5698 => 1.01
